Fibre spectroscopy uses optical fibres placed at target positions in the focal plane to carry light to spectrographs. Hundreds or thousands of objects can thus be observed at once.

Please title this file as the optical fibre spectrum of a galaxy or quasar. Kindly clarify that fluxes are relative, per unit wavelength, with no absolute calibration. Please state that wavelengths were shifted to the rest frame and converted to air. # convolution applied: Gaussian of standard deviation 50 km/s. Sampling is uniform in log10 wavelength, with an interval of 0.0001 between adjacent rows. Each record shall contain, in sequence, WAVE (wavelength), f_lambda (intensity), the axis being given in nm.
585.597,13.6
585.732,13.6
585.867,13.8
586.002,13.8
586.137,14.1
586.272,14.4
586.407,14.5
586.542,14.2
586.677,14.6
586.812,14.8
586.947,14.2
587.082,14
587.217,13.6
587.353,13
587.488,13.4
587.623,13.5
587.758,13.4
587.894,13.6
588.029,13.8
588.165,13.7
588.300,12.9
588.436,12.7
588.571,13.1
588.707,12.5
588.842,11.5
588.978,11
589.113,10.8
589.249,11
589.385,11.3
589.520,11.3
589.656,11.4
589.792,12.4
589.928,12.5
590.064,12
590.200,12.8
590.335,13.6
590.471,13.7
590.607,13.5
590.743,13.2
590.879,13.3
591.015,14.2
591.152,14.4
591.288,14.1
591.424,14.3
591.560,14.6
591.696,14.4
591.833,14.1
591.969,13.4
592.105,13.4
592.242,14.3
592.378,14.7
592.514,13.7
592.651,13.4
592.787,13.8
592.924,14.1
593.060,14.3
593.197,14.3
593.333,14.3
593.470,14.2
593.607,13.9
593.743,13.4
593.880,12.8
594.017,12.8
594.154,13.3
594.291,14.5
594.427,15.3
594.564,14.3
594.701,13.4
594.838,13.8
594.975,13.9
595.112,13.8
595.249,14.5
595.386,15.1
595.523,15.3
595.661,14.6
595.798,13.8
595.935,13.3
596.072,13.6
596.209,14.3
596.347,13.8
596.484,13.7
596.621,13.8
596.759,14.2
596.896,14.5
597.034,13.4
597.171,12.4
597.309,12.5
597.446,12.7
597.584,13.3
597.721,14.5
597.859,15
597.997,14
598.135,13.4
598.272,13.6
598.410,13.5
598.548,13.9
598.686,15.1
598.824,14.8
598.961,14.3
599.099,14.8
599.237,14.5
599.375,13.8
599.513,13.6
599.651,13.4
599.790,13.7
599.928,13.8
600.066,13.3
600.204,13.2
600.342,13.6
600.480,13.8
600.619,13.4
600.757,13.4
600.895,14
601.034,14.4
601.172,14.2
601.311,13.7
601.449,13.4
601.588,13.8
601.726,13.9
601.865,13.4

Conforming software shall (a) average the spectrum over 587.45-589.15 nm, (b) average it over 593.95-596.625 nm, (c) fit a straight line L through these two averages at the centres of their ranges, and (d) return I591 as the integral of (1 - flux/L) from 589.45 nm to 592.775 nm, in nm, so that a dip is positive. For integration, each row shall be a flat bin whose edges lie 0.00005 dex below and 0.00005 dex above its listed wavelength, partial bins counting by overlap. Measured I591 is -0.04 nm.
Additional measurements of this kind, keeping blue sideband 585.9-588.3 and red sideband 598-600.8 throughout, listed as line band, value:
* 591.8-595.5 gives -0.027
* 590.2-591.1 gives 0.022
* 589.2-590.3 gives 0.157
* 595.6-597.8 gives 0.033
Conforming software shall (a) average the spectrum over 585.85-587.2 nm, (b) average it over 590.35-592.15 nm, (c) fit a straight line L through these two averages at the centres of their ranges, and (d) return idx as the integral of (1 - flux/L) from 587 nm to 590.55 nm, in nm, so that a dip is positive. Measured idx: 0.36 nm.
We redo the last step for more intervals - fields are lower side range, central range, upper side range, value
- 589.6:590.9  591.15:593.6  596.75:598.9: -0.18 nm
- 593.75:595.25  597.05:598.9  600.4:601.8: 0.01 nm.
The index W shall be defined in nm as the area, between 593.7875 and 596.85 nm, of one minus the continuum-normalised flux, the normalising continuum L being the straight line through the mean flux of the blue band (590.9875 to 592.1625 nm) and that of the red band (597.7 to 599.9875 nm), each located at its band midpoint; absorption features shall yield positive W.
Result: 0.02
